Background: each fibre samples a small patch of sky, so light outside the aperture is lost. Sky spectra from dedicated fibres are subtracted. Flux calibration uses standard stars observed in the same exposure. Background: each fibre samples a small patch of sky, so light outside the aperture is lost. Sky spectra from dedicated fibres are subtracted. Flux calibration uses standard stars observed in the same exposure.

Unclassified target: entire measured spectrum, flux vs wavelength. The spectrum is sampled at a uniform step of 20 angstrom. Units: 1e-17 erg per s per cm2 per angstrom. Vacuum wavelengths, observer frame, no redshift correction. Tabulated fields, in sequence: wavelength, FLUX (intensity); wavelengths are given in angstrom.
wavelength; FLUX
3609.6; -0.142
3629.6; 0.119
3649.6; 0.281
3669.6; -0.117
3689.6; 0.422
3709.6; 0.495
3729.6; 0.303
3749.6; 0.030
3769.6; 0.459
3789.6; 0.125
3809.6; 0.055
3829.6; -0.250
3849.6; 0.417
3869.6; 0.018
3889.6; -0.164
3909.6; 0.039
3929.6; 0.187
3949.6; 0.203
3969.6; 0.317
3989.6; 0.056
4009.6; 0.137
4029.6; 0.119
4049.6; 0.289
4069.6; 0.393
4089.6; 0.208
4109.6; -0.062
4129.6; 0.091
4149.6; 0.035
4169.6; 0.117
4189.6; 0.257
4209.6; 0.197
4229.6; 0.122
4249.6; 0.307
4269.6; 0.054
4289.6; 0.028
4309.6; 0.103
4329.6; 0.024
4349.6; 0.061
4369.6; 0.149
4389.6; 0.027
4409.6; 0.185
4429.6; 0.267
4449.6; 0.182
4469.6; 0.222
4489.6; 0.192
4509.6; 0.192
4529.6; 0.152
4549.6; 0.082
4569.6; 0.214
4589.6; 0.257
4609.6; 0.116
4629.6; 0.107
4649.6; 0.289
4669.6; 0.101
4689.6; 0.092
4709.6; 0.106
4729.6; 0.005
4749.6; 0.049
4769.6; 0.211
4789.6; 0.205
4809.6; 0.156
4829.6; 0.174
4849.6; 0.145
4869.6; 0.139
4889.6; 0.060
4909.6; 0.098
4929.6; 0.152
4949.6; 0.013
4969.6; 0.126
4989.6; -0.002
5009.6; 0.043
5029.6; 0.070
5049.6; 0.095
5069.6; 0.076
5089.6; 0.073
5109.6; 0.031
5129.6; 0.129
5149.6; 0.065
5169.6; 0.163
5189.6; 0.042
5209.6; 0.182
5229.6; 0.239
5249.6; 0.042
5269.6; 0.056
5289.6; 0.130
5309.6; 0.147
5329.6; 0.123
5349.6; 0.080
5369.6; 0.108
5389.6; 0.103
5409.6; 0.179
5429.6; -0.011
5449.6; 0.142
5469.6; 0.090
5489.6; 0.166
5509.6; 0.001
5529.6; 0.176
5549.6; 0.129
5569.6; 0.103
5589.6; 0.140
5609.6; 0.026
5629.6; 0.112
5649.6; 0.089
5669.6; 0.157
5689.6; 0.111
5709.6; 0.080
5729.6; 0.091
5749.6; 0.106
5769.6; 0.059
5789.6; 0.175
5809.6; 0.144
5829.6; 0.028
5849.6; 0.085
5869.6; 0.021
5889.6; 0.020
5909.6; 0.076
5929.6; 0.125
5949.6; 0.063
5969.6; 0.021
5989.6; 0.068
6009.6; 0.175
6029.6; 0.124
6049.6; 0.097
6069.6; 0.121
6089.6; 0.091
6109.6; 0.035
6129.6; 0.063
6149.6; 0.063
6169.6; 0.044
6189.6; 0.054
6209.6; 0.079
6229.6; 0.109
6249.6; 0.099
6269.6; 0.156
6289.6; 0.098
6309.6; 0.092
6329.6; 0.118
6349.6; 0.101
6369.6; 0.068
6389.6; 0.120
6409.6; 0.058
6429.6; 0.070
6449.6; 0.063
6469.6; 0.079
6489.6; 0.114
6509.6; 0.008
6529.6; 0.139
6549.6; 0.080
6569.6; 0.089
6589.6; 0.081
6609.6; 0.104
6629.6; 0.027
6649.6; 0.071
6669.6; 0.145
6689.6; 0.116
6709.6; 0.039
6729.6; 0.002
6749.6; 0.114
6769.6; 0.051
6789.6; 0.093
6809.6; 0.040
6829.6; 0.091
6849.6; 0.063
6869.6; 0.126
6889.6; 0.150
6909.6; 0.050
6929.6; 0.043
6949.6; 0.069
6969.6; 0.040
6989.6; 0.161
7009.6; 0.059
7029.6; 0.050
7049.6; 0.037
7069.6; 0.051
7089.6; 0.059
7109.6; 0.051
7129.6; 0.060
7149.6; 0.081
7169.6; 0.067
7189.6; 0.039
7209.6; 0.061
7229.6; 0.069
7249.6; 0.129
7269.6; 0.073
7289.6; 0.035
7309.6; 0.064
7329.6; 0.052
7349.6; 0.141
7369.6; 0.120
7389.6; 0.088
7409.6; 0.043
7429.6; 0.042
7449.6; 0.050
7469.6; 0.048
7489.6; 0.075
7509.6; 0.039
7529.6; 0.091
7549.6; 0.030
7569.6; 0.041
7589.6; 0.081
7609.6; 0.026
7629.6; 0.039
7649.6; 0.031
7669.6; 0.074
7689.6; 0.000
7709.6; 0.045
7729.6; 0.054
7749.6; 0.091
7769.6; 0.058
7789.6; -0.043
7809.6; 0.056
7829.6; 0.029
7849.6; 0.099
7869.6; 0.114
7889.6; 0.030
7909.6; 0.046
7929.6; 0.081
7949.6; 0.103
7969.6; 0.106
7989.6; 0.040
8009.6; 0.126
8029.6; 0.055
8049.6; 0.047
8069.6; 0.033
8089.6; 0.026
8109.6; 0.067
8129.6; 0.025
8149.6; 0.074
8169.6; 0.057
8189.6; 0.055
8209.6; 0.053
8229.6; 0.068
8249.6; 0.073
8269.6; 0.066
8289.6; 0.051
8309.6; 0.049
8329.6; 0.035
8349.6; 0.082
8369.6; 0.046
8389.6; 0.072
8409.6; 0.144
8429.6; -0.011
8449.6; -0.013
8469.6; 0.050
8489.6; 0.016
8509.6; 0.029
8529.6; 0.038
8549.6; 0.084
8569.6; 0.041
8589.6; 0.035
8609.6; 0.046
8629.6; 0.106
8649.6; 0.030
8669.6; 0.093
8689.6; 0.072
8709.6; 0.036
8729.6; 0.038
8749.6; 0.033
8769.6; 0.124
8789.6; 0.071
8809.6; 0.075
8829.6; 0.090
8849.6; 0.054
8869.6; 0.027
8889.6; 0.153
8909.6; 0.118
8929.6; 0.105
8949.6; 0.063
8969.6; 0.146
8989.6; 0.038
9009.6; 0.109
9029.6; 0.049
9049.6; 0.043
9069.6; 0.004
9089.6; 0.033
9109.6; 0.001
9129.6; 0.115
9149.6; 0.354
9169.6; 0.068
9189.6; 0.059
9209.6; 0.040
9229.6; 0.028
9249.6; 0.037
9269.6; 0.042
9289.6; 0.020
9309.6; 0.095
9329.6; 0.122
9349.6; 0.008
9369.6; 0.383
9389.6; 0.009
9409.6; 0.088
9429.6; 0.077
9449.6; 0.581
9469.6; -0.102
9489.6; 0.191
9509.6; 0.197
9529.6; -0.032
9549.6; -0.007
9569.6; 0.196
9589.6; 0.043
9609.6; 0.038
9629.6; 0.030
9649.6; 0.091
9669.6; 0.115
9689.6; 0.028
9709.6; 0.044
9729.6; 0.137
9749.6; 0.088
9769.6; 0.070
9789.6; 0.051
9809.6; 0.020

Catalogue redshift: 1.452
